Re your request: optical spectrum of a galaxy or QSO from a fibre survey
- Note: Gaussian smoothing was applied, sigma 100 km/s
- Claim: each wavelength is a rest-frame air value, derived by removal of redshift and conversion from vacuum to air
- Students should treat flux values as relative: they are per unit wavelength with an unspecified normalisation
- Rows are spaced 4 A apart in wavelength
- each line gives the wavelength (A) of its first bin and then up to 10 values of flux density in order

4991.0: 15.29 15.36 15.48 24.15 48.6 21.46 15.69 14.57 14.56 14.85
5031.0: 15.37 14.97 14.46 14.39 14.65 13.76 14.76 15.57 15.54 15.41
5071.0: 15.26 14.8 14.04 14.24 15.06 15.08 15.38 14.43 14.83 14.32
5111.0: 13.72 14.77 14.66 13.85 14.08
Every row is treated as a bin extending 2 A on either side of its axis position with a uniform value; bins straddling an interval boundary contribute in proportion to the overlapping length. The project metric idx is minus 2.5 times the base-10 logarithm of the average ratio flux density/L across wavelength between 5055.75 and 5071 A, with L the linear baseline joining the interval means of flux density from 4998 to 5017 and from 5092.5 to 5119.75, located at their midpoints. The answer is 0.25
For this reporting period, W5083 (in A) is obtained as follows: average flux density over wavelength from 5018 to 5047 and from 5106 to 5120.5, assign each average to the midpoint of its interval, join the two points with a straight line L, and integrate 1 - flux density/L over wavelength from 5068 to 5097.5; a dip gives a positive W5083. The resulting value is -0.7 A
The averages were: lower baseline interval 14.7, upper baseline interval 14.4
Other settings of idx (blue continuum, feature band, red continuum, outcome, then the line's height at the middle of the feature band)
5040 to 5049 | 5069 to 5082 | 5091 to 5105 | 0.006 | 14.7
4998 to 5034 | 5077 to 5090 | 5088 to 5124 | 0.111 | 16.1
